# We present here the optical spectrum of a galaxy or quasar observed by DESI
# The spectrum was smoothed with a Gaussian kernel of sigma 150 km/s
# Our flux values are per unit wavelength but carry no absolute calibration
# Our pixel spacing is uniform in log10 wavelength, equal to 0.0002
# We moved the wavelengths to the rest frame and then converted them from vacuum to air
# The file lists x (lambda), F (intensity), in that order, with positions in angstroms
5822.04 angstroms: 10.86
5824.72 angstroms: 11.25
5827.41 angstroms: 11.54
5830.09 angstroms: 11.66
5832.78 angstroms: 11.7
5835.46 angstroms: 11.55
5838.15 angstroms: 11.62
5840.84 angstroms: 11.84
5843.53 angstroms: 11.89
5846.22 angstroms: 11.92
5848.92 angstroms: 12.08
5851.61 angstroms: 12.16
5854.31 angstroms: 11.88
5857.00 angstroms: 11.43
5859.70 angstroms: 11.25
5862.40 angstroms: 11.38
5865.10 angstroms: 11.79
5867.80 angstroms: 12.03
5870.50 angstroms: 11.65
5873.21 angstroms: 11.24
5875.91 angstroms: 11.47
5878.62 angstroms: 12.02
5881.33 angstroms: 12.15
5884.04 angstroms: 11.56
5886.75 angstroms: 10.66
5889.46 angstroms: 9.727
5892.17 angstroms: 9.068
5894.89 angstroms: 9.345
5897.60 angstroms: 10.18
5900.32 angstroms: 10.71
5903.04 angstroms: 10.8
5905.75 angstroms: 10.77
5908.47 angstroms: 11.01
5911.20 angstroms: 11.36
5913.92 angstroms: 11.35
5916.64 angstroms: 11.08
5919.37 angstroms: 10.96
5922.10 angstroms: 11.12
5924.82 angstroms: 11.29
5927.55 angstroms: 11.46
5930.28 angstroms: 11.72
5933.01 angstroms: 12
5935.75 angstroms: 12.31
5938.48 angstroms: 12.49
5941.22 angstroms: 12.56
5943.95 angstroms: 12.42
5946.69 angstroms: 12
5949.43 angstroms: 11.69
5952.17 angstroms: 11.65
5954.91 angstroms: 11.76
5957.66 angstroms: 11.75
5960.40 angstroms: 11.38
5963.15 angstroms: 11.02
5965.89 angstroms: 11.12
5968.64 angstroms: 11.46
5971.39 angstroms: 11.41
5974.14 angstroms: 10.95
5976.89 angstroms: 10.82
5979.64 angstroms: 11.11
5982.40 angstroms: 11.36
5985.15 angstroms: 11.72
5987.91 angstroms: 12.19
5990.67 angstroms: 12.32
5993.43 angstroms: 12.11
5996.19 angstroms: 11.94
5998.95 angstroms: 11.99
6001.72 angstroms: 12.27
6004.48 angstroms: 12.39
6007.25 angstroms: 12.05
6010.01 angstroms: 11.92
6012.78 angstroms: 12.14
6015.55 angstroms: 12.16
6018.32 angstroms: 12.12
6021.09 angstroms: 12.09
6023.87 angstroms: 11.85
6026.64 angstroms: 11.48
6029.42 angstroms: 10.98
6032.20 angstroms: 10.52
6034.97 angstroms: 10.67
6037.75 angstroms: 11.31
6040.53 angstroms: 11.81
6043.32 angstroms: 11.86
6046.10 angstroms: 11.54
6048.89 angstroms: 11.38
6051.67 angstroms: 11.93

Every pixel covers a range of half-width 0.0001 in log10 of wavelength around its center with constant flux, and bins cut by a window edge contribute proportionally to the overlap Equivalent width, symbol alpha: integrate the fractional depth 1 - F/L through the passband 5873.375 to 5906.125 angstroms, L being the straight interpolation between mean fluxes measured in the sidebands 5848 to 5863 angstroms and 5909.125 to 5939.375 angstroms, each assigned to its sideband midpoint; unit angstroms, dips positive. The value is 2.5 angstroms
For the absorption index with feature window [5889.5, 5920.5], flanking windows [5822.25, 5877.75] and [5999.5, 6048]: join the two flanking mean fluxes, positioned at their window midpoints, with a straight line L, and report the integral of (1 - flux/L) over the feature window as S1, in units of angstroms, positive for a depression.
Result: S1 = 2.94 angstroms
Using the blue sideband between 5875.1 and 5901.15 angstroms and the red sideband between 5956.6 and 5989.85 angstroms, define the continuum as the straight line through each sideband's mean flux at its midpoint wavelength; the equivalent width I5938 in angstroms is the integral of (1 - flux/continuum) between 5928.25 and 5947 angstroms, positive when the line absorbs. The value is -1.9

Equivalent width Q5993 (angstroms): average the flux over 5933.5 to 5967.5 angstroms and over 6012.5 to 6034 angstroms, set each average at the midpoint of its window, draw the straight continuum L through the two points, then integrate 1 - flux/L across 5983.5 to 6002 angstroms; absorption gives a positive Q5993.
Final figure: -0.5 angstroms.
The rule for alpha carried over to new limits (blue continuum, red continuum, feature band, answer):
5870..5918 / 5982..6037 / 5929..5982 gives -1.32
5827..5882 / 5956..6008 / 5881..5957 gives 2.81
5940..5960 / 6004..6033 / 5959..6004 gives 1.08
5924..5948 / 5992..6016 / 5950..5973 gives 1.18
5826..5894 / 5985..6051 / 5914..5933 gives 0.44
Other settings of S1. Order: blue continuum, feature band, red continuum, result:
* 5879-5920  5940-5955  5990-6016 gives -0.9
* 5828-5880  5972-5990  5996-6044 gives 0.5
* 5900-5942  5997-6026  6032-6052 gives -1.7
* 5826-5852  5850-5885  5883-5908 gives -2.1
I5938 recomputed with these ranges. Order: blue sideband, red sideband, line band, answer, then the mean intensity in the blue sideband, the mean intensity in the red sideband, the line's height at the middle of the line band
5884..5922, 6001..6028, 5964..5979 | 0.4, 10.6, 12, 11.5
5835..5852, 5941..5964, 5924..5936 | 0.1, 11.9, 11.8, 11.8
